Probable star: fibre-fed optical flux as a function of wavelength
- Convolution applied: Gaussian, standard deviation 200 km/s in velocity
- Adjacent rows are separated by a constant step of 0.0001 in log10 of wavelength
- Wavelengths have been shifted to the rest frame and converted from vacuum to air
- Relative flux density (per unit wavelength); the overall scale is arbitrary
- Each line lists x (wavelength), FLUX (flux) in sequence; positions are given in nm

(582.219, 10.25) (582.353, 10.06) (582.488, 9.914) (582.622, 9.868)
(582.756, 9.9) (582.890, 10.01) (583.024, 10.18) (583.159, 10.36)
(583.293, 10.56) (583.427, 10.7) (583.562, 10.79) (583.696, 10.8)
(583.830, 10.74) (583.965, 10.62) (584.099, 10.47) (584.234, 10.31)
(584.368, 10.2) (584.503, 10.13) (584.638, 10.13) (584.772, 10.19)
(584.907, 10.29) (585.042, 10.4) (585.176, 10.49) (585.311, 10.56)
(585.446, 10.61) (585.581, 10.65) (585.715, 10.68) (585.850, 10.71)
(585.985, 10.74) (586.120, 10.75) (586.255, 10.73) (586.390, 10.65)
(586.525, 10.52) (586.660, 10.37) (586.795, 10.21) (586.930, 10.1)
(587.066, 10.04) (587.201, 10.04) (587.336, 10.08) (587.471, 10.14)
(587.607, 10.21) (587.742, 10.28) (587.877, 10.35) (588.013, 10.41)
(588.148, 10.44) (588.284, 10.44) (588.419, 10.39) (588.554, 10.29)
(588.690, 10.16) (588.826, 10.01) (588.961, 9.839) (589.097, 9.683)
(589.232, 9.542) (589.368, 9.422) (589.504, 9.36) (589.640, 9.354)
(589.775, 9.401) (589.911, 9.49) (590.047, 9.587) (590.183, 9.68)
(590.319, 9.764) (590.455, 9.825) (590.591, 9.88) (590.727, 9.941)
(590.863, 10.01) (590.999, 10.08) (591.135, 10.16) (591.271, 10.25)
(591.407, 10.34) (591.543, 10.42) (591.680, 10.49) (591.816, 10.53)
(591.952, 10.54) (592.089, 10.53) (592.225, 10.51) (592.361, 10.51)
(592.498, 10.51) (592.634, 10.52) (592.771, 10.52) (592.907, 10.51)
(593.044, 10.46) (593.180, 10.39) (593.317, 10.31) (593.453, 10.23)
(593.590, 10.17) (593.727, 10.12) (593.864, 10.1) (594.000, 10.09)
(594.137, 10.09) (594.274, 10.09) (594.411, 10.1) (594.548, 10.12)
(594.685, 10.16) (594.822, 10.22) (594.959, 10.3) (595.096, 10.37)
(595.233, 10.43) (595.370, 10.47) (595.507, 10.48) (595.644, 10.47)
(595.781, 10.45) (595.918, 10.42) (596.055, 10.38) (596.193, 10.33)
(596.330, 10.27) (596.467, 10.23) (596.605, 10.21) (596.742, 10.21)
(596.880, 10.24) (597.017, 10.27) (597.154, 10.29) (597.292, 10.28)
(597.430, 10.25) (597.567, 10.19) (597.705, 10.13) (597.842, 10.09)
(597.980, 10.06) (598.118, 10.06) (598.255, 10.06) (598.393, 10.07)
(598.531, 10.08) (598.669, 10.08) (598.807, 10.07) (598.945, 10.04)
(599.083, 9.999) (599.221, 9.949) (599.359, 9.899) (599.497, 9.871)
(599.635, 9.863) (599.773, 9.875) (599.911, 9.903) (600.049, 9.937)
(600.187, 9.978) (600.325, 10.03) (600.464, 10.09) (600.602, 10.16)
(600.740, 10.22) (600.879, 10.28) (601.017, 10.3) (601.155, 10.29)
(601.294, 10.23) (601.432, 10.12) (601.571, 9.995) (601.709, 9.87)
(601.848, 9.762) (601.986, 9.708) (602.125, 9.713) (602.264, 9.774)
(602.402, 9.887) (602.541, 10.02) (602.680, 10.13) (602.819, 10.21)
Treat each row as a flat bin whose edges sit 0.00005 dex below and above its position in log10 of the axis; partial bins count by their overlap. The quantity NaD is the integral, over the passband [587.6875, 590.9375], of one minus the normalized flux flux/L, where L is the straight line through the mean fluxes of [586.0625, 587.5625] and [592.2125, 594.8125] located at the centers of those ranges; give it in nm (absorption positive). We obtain 0.13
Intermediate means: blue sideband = 10.3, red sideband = 10.3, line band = 9.9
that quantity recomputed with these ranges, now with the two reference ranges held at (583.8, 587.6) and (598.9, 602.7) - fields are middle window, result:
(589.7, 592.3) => 0.047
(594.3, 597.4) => -0.053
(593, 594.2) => -0.003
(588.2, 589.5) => 0.046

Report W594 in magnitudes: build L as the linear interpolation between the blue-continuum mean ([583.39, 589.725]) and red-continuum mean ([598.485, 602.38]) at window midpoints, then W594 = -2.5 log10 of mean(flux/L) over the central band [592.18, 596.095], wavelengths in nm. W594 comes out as -0.02 mag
